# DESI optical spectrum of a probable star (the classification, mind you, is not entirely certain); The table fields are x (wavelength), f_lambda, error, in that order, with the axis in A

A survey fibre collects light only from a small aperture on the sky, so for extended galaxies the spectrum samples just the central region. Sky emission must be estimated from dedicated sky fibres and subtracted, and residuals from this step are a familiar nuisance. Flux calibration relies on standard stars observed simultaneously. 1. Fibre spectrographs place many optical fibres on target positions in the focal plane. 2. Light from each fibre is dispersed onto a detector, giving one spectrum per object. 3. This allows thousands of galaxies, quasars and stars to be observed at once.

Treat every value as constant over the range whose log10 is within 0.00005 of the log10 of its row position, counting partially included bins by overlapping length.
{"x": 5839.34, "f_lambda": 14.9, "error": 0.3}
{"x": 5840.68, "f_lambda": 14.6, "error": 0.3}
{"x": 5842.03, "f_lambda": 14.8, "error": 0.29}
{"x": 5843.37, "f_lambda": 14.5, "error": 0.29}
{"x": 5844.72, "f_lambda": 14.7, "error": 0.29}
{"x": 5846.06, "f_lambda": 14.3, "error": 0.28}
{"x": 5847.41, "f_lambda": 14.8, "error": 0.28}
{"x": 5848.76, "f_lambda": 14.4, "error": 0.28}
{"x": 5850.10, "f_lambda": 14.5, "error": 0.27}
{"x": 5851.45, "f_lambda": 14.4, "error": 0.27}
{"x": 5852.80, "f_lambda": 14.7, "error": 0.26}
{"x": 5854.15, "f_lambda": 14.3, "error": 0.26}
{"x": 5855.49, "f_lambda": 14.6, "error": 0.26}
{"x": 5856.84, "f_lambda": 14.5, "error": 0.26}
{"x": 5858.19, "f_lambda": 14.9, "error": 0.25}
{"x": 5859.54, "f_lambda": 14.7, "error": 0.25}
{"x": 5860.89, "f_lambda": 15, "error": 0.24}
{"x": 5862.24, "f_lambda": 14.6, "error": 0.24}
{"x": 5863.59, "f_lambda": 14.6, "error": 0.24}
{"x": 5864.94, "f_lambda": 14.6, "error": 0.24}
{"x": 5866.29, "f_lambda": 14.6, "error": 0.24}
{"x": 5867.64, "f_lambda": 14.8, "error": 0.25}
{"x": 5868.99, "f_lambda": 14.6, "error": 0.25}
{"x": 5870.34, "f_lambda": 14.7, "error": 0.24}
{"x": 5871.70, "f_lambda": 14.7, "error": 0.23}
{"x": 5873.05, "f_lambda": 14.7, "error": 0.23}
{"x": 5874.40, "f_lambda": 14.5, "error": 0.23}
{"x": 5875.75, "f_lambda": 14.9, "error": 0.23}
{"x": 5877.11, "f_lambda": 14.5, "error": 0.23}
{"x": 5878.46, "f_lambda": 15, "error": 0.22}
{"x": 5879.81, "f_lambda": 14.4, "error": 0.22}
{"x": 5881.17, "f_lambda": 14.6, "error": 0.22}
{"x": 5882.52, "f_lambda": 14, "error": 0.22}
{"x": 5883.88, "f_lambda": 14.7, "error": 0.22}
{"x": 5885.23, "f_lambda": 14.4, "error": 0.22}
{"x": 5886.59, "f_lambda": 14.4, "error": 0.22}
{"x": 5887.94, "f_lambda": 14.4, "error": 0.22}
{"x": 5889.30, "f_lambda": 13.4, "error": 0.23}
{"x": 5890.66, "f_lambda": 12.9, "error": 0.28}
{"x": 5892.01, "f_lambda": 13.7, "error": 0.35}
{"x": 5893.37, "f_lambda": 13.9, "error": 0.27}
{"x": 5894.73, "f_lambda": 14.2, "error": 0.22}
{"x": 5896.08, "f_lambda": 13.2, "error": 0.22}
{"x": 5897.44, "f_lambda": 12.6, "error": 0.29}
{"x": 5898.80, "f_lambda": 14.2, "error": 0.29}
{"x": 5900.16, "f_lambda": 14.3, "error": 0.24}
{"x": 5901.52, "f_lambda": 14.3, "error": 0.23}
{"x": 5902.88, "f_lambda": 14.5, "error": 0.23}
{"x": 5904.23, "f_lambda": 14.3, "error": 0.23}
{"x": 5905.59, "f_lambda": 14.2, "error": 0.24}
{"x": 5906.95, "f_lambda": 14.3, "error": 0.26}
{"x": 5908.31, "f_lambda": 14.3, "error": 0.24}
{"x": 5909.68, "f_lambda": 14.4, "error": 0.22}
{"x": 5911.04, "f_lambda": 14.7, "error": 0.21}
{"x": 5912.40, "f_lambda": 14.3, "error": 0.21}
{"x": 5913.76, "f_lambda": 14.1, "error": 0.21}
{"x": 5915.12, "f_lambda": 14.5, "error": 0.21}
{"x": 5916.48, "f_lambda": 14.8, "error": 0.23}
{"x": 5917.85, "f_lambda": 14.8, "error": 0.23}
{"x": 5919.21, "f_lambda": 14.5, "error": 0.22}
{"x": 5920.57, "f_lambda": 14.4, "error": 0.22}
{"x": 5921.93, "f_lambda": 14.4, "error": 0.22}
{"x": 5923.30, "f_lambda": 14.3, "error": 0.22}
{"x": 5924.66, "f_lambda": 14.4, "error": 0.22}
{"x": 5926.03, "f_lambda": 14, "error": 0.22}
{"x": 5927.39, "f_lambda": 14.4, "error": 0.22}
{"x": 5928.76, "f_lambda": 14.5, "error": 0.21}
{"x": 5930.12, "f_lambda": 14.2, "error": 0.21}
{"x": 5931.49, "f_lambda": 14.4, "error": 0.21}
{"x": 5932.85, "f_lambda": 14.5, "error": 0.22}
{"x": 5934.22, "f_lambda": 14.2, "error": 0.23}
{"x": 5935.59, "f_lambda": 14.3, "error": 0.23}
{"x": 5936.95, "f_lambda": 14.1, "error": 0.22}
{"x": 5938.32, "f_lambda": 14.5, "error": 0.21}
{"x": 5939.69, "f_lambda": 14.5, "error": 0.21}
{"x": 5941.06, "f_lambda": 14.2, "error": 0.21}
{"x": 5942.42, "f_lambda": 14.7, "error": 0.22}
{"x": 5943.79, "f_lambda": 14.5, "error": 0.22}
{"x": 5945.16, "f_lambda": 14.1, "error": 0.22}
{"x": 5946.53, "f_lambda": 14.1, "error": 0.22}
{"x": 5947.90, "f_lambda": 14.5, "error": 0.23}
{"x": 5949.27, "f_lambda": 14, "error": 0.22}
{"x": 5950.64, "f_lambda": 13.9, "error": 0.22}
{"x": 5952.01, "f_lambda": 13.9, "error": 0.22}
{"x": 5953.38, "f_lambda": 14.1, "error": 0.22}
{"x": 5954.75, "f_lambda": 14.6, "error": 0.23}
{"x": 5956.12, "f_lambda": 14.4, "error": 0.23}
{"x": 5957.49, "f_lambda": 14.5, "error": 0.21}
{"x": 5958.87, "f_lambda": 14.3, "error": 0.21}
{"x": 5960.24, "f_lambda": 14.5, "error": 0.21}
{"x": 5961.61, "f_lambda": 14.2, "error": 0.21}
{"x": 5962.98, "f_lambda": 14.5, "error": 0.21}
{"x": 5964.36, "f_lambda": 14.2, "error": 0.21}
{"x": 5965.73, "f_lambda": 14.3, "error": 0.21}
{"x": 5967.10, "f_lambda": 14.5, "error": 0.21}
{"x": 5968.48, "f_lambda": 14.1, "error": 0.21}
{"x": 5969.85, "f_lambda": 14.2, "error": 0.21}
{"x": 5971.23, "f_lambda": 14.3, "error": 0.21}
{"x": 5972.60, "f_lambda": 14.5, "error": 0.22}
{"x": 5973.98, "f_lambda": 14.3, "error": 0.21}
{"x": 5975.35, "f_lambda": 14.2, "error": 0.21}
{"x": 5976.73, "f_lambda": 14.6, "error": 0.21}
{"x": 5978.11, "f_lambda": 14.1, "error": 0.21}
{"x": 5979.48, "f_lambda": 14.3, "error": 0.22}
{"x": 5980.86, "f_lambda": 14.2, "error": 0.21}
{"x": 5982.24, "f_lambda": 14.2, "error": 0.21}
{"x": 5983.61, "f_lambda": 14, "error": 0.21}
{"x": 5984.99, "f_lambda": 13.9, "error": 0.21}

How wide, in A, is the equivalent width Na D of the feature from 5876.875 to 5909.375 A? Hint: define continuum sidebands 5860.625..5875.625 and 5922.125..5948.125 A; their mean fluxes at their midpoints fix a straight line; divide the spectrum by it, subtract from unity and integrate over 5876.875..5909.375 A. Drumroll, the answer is 1.0 A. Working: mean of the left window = 14.7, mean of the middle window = 14.1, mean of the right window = 14.3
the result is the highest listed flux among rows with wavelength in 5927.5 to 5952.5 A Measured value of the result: 14.7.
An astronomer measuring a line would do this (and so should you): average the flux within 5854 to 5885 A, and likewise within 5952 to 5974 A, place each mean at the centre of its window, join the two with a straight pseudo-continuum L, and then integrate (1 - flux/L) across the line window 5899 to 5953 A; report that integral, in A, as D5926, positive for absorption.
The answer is 0.4 A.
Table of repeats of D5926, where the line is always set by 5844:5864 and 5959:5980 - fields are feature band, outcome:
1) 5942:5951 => 0.1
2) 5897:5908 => 0.3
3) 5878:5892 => 0.3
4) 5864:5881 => -0.1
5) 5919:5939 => 0.1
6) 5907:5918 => 0.0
